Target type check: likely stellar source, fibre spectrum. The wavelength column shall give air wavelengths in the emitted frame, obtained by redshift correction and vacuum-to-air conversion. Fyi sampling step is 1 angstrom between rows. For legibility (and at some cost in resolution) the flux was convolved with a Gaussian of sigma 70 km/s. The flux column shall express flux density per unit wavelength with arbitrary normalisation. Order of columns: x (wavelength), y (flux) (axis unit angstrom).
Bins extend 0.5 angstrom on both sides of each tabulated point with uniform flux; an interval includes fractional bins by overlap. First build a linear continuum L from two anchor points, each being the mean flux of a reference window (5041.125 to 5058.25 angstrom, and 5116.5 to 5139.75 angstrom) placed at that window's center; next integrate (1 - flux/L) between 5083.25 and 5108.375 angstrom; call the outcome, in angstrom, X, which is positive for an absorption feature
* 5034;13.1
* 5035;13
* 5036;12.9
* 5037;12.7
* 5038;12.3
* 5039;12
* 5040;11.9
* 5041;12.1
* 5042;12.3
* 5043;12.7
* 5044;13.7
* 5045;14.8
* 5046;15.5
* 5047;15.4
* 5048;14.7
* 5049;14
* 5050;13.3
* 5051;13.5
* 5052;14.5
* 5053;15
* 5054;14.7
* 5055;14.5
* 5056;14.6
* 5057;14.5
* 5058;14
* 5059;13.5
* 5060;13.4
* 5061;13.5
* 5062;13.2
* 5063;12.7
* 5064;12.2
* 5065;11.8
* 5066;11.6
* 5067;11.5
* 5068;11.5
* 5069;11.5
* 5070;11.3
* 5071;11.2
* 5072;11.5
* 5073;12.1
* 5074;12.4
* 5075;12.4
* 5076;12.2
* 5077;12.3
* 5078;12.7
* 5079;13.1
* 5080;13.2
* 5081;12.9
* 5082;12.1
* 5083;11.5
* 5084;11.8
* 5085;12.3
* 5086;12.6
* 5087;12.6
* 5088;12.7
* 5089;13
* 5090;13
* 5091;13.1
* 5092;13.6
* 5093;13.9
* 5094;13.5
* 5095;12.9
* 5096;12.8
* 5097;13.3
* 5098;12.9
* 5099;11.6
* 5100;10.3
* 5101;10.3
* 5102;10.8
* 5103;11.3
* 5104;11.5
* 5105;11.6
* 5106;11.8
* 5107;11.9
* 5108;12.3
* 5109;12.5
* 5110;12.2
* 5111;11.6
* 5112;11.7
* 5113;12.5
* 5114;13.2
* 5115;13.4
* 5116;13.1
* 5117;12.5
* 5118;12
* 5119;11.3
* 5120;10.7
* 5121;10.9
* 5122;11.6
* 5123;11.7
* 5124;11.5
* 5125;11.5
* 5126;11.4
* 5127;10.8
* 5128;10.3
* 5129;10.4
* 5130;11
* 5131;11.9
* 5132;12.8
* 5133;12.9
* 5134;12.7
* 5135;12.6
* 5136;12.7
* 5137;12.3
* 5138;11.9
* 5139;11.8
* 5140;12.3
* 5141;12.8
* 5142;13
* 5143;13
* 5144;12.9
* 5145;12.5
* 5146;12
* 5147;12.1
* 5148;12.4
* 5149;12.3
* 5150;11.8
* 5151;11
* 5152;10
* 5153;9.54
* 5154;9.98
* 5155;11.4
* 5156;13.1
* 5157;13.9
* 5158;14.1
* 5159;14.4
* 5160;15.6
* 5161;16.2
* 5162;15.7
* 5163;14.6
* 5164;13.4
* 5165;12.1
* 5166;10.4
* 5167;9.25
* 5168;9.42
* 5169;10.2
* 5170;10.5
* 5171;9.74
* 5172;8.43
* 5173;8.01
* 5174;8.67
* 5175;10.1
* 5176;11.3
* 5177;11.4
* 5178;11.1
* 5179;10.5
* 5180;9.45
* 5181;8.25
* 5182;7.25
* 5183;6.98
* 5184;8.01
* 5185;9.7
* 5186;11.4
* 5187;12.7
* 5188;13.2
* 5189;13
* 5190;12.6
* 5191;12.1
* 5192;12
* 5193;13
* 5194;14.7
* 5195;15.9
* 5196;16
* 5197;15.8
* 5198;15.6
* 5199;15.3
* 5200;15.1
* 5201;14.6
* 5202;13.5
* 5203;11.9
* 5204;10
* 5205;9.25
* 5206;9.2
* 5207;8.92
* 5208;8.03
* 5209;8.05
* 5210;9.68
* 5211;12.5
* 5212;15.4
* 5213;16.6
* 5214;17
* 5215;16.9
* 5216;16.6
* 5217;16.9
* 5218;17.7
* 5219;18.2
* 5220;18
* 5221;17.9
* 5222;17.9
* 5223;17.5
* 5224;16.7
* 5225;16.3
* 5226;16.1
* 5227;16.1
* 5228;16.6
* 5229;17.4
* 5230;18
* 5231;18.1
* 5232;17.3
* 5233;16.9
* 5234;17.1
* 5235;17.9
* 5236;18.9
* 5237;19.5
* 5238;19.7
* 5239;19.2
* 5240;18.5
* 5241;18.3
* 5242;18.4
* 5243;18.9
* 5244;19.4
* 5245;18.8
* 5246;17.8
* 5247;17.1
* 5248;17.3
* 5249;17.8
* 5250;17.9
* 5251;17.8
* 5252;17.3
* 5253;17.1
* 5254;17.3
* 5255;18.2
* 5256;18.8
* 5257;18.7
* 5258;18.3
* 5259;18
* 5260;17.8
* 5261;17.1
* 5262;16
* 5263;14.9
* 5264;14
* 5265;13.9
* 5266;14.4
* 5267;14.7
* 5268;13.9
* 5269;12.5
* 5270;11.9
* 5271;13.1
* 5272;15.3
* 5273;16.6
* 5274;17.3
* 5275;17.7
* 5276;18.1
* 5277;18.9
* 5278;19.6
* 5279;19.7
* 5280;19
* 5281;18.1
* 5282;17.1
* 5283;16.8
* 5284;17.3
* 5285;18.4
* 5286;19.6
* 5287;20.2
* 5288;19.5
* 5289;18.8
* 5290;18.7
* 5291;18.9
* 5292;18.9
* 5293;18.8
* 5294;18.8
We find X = 0.9 angstrom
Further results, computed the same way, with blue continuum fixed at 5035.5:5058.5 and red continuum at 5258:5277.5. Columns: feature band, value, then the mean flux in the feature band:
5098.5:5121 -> 3.9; 11.8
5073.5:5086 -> 1.4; 12.4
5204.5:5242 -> -1.8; 16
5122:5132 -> 2.2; 11.3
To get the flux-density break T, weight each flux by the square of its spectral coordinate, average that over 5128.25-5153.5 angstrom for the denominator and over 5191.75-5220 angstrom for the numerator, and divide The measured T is 1.18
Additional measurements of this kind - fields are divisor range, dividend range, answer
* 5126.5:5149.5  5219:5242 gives 1.51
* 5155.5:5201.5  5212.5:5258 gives 1.50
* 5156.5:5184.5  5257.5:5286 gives 1.56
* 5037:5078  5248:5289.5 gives 1.42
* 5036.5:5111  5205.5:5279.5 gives 1.39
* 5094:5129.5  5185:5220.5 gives 1.19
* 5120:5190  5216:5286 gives 1.56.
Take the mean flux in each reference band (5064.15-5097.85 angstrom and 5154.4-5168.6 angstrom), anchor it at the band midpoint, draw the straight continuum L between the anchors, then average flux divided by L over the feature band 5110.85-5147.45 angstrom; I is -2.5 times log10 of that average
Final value 0.07 mag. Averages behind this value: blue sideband 12.4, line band 12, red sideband 13.1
